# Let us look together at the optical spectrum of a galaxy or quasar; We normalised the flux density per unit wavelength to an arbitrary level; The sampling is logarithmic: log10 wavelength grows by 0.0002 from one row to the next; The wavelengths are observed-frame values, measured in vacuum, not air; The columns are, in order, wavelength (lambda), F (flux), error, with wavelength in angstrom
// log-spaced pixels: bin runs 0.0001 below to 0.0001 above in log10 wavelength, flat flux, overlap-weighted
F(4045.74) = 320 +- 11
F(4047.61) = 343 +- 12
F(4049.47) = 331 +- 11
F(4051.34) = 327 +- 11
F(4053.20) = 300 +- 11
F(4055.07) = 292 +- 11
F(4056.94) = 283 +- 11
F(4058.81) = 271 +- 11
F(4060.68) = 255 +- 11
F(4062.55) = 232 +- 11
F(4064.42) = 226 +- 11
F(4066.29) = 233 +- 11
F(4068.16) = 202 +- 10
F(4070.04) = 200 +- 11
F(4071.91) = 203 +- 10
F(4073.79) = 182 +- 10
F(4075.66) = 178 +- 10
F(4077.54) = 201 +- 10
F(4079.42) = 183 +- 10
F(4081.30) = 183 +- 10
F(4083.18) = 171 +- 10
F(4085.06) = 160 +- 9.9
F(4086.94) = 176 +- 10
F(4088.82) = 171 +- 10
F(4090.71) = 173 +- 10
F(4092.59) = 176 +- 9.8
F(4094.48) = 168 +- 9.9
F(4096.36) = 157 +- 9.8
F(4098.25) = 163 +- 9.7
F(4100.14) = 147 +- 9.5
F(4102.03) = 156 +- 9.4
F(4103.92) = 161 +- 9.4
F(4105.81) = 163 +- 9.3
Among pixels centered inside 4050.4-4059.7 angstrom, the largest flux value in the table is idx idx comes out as 327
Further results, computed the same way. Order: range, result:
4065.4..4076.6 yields 233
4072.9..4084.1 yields 201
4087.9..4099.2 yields 176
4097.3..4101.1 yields 163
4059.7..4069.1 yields 255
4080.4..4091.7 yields 183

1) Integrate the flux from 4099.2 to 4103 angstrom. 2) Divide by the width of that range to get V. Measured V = 151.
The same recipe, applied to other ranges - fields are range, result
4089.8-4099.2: 167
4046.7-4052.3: 334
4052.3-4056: 296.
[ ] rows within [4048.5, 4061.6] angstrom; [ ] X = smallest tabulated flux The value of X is 255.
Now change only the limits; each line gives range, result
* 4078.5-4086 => 160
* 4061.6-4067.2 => 226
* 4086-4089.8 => 171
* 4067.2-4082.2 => 178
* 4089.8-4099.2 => 157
